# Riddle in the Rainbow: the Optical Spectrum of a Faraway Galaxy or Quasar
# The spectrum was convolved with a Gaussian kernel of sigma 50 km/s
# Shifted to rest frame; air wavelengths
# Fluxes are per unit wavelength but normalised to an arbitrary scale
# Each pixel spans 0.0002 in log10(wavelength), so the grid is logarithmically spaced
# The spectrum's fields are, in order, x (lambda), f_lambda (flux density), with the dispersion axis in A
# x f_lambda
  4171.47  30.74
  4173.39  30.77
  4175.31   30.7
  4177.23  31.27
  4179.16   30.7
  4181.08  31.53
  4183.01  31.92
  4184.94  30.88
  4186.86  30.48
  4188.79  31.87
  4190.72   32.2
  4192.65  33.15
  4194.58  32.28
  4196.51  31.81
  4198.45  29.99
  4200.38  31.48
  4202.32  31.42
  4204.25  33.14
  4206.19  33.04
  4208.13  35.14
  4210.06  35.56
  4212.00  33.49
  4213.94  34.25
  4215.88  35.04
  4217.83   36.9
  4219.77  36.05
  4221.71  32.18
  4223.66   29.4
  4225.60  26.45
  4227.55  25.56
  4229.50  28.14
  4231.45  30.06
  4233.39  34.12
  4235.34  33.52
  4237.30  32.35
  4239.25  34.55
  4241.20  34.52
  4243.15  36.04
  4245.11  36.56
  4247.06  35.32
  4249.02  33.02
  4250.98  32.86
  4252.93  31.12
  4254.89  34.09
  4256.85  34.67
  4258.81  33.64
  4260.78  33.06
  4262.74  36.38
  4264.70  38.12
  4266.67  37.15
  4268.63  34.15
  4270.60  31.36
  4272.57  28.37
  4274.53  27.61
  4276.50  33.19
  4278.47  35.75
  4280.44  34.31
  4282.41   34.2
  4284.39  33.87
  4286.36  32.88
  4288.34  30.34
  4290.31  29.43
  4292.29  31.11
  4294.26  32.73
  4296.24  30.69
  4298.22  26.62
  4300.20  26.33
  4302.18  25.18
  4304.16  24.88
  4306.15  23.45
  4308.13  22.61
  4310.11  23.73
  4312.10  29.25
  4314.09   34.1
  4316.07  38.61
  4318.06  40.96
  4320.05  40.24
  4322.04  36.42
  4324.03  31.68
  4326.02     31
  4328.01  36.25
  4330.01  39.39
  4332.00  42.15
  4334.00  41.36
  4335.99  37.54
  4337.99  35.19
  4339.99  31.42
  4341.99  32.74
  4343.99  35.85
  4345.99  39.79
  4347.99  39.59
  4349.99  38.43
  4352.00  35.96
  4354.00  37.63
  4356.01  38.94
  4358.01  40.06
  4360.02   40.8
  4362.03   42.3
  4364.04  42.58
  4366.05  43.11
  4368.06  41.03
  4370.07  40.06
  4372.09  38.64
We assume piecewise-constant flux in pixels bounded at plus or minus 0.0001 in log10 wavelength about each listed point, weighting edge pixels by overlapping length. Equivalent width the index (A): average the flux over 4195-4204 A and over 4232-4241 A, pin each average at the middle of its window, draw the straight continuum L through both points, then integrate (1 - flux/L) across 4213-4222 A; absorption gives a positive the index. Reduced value -0.7 A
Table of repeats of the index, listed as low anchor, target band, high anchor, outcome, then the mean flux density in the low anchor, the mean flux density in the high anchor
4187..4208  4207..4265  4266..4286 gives -1.5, 32.1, 32.9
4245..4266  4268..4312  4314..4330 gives 7.2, 34.4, 36.5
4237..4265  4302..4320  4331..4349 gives 3.2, 34.4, 37.3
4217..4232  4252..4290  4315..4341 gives 0.2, 30.5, 37.1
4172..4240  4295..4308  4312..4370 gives 3.6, 32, 37.9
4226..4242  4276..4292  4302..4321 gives -1.1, 31.4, 30.5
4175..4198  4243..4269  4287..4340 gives -2.2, 31.6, 32.4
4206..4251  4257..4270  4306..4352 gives -0.6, 33.1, 35.1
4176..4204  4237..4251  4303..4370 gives -0.6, 31.5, 36.1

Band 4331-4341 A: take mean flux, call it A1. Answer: 37.5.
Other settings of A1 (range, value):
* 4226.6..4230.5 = 26.8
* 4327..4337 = 39.3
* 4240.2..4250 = 35.1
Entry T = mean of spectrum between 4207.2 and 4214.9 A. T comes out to 34.6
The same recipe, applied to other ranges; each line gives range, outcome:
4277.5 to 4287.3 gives 34.2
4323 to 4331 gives 34.6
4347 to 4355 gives 37.9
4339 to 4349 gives 35.9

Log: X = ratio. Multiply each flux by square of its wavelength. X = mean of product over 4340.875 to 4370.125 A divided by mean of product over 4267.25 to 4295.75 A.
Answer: 1.26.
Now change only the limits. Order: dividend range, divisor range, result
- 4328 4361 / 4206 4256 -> 1.21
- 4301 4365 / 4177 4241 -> 1.16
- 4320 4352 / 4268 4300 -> 1.19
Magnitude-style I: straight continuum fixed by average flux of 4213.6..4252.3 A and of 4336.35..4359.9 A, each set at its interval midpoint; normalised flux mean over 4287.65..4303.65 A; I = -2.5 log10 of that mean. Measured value 0.21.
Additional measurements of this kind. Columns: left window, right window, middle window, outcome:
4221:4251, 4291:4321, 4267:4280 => -0.04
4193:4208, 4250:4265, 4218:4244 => 0.04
